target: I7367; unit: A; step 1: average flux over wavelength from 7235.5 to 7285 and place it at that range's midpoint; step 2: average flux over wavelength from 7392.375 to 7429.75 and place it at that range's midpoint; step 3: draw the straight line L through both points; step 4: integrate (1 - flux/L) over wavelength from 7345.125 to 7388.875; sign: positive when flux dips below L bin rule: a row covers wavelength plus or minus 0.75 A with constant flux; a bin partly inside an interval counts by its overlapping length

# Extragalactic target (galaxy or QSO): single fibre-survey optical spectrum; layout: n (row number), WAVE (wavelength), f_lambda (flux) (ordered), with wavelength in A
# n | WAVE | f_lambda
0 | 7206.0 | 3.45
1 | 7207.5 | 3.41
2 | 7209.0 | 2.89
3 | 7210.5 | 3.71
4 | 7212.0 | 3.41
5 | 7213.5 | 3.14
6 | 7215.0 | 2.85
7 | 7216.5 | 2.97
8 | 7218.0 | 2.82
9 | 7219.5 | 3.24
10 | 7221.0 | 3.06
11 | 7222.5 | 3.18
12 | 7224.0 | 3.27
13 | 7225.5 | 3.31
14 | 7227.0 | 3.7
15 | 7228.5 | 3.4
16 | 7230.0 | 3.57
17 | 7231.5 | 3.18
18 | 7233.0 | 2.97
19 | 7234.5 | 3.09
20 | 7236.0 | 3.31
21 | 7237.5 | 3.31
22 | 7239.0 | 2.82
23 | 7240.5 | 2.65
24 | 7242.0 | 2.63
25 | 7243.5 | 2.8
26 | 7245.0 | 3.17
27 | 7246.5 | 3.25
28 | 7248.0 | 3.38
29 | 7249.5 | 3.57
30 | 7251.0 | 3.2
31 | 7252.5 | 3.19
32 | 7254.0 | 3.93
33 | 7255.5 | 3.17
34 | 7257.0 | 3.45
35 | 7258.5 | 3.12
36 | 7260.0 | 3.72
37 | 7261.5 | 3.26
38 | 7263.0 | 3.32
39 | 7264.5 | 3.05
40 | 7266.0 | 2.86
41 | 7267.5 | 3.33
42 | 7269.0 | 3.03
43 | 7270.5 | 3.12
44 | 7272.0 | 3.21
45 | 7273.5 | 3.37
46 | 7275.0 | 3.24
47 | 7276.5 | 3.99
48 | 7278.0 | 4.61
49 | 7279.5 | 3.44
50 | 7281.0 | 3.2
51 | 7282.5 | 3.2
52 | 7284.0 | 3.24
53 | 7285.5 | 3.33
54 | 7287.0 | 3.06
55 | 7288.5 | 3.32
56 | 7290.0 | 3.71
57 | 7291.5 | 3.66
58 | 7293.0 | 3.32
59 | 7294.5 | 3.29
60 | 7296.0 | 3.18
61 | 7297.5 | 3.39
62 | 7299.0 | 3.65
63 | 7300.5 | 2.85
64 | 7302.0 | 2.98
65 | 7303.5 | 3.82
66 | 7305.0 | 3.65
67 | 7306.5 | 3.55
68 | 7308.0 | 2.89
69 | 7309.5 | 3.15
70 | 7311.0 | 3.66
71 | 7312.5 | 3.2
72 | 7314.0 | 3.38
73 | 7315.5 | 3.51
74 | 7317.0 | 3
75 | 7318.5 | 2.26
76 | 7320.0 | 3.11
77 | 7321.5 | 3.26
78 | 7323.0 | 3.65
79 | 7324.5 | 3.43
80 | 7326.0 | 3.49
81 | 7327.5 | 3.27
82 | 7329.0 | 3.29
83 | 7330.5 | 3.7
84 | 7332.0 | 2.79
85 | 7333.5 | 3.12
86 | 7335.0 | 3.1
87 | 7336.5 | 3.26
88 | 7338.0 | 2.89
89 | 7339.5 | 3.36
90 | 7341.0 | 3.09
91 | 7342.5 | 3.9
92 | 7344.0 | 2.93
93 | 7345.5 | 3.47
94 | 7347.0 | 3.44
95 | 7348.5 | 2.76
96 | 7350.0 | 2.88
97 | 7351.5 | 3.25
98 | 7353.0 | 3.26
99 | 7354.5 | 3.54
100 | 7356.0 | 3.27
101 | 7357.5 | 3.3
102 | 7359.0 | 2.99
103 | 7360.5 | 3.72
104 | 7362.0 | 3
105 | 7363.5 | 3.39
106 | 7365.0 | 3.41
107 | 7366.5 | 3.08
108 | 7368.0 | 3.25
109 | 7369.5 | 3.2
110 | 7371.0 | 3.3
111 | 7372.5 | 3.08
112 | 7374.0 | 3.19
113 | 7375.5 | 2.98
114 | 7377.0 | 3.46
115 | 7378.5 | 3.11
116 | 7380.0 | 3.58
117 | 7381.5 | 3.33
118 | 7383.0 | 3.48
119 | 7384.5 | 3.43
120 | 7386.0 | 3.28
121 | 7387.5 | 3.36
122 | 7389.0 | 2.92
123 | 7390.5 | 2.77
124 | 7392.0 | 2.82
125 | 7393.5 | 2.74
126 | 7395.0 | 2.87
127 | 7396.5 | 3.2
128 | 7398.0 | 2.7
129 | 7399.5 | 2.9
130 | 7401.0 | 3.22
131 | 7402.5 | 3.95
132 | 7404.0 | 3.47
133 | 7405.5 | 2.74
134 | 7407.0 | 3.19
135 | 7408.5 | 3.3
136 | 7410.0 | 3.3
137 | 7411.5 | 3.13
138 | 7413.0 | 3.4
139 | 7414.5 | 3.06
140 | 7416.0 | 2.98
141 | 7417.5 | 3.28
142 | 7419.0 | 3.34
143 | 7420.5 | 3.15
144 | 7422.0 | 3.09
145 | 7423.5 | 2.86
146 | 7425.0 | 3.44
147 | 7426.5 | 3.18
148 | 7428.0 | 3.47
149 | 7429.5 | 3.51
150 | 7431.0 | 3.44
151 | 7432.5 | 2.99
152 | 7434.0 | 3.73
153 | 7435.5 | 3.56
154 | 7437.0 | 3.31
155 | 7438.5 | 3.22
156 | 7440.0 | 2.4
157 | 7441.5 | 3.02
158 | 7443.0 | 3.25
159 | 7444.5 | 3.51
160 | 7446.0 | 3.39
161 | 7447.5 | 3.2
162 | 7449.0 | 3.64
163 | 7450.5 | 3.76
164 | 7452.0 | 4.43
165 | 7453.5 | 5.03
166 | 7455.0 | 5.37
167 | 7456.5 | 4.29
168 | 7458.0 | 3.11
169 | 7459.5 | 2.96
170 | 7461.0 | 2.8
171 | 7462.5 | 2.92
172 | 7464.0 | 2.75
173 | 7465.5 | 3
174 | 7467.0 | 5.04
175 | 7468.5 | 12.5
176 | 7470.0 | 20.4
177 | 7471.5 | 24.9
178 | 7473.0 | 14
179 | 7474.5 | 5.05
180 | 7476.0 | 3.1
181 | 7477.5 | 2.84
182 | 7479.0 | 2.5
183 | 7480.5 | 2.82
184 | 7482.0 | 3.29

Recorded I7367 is -0.8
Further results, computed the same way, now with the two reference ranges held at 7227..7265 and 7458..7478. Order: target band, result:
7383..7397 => 7.0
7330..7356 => 9.9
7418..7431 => 6.8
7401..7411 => 4.9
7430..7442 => 6.6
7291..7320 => 7.6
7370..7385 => 6.6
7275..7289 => 1.7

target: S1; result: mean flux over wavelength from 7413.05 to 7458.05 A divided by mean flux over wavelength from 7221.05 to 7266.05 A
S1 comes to 1.1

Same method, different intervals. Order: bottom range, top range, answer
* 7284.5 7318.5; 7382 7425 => 0.95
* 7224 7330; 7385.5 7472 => 1.24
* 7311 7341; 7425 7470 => 1.27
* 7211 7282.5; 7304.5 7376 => 1.00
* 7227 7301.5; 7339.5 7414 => 0.98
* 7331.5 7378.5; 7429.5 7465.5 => 1.08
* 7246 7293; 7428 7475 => 1.60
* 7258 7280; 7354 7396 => 0.95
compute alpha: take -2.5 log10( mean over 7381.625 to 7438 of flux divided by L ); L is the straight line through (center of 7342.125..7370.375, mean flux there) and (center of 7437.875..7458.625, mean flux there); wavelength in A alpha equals 0.10 mag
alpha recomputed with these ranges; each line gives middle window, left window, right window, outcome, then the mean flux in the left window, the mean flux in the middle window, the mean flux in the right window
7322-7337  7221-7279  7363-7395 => -0.029 mag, 3.28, 3.31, 3.19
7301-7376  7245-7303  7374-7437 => 0.011 mag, 3.35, 3.25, 3.21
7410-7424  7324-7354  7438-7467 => 0.090 mag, 3.23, 3.16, 3.52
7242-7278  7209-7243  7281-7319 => -0.029 mag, 3.15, 3.31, 3.29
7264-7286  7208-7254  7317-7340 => -0.055 mag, 3.18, 3.35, 3.19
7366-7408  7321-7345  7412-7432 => 0.032 mag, 3.29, 3.17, 3.24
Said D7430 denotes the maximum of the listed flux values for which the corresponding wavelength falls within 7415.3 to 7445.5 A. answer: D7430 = 3.73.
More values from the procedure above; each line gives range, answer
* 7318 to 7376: 3.9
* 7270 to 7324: 4.61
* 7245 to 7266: 3.93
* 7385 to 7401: 3.36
